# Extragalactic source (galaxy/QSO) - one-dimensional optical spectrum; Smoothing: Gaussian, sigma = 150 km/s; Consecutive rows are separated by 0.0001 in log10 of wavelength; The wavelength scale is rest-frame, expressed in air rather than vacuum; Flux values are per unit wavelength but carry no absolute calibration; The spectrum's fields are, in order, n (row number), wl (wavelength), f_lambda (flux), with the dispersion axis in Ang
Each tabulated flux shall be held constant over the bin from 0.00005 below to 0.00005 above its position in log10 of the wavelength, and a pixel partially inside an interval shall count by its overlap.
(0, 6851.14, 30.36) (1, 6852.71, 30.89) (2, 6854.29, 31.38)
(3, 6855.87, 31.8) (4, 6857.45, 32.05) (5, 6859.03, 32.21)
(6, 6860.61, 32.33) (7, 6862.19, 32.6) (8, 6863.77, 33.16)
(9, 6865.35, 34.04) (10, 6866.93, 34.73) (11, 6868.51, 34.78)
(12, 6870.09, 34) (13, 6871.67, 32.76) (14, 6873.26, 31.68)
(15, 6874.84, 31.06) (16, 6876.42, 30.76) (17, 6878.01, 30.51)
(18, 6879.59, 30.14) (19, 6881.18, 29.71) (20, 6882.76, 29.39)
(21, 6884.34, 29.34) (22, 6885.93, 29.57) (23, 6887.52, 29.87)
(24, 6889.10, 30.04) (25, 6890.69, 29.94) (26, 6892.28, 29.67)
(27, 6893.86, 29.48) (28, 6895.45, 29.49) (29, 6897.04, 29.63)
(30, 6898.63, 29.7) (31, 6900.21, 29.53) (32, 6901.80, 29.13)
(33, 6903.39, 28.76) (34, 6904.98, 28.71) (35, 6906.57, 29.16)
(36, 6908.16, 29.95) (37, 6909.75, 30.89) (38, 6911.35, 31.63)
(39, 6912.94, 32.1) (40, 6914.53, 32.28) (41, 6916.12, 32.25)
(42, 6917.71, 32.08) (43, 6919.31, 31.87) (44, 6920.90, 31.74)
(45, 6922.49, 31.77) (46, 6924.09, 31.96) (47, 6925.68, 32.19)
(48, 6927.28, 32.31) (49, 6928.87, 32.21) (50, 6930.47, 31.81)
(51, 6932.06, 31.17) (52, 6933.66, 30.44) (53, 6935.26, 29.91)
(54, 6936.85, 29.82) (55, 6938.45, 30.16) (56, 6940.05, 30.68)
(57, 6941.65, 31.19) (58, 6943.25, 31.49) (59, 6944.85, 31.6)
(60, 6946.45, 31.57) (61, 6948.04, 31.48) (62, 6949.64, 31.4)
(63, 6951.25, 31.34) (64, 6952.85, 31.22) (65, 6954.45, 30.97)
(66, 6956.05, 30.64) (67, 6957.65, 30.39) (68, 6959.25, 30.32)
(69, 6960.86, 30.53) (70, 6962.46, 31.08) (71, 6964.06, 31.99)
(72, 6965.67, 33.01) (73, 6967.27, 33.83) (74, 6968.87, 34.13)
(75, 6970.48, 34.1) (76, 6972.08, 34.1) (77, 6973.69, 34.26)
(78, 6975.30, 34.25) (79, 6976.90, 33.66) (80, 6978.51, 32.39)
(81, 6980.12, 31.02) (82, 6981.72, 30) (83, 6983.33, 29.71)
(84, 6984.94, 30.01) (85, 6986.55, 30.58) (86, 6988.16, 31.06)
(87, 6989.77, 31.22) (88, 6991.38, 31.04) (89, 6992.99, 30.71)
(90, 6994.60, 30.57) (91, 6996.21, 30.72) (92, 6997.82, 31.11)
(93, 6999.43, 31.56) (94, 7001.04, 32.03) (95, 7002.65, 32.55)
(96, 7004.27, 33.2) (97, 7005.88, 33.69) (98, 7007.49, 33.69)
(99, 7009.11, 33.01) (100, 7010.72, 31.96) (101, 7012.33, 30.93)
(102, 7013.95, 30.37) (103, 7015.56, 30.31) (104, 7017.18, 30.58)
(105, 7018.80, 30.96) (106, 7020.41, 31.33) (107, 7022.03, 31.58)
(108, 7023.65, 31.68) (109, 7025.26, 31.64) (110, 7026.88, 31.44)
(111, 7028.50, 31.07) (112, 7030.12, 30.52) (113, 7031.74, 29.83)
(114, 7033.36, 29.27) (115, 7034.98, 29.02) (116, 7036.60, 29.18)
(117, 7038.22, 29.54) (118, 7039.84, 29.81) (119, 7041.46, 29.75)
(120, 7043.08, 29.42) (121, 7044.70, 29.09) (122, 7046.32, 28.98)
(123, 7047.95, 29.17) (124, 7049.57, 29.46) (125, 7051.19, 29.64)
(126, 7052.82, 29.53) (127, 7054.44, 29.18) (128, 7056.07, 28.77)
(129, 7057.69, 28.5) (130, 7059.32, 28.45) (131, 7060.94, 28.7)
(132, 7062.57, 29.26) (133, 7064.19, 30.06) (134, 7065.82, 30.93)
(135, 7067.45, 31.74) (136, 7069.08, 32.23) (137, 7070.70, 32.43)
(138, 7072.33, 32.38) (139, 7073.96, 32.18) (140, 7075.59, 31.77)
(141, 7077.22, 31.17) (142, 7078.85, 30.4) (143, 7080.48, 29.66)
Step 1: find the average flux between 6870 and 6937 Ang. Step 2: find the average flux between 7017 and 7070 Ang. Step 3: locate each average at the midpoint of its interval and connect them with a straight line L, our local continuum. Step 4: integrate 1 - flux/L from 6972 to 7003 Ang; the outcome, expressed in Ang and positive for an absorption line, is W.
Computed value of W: -1.3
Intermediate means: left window 30.7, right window 30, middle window 31.6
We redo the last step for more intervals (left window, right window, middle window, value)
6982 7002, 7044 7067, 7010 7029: -0.6 Ang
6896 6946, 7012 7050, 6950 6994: -1.7 Ang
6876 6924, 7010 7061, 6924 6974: -2.4 Ang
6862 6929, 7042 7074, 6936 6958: -0.2 Ang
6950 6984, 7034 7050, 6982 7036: -1.1 Ang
